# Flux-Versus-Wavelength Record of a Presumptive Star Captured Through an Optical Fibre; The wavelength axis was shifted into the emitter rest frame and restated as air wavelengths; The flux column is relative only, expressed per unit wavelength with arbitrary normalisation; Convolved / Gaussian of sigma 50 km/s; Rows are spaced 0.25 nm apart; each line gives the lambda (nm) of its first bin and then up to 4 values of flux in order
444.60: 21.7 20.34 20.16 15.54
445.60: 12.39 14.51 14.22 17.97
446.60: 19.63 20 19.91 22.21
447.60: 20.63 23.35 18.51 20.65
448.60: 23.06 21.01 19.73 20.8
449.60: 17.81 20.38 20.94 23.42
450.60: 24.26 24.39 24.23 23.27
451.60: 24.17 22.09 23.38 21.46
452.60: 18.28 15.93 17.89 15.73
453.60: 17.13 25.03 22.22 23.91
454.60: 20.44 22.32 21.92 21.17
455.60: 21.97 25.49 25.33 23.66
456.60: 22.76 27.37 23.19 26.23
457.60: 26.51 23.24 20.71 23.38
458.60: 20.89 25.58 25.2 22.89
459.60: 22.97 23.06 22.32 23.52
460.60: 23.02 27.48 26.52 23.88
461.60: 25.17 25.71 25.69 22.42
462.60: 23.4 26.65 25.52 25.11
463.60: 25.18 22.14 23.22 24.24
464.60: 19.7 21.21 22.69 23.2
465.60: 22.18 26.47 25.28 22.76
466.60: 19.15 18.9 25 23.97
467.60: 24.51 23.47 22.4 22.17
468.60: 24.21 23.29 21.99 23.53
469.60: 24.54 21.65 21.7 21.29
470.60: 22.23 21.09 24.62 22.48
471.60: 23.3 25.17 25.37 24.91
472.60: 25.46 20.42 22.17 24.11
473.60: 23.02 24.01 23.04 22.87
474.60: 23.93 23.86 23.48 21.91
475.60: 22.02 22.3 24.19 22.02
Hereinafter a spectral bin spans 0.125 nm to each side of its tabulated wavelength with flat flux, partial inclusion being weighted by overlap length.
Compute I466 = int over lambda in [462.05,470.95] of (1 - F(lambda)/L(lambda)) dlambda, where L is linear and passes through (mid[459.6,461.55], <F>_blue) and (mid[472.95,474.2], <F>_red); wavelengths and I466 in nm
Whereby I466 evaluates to 0.25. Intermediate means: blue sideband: 24.2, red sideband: 23.2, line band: 23.1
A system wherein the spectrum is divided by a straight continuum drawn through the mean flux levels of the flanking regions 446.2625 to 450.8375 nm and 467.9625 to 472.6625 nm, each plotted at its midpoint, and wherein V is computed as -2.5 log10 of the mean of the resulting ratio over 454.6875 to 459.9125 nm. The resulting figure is -0.084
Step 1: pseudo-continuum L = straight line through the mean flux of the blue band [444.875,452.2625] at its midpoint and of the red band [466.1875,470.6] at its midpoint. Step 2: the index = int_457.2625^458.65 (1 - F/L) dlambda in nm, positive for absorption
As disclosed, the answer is -0.135 nm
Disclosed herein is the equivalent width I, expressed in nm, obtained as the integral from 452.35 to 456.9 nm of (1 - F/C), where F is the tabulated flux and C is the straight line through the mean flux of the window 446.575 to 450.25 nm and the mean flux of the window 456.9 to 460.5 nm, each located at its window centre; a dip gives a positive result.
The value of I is 0.20 nm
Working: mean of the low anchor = 20.6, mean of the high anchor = 23.6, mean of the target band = 21.5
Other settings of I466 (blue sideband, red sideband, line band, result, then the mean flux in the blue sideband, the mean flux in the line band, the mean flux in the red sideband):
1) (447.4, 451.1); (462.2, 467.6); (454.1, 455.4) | 0.01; 21.5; 22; 23.3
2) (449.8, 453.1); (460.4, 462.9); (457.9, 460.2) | 0.11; 21.9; 23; 24.9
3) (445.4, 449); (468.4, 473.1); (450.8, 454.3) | -0.19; 19.1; 21.1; 23.1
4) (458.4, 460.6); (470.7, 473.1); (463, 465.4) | 0.02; 23.3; 23.2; 23.6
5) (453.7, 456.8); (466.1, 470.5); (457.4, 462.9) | -0.28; 23.1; 24.1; 22.7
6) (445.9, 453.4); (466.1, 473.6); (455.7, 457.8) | -0.34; 20.6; 25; 23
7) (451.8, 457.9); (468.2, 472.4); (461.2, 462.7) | -0.12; 22.2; 24.4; 23.1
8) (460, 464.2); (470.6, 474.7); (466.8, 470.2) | 0.12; 24.5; 23.1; 23.5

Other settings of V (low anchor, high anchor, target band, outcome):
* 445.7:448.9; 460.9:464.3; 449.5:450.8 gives -0.05 mag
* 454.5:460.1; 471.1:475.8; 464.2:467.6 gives 0.03 mag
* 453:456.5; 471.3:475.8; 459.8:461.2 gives -0.10 mag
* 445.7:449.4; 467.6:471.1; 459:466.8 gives -0.09 mag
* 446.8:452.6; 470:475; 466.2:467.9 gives 0.02 mag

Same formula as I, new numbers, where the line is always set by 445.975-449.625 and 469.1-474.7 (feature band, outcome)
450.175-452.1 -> -0.29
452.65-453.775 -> 0.19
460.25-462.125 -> -0.29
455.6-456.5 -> -0.14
